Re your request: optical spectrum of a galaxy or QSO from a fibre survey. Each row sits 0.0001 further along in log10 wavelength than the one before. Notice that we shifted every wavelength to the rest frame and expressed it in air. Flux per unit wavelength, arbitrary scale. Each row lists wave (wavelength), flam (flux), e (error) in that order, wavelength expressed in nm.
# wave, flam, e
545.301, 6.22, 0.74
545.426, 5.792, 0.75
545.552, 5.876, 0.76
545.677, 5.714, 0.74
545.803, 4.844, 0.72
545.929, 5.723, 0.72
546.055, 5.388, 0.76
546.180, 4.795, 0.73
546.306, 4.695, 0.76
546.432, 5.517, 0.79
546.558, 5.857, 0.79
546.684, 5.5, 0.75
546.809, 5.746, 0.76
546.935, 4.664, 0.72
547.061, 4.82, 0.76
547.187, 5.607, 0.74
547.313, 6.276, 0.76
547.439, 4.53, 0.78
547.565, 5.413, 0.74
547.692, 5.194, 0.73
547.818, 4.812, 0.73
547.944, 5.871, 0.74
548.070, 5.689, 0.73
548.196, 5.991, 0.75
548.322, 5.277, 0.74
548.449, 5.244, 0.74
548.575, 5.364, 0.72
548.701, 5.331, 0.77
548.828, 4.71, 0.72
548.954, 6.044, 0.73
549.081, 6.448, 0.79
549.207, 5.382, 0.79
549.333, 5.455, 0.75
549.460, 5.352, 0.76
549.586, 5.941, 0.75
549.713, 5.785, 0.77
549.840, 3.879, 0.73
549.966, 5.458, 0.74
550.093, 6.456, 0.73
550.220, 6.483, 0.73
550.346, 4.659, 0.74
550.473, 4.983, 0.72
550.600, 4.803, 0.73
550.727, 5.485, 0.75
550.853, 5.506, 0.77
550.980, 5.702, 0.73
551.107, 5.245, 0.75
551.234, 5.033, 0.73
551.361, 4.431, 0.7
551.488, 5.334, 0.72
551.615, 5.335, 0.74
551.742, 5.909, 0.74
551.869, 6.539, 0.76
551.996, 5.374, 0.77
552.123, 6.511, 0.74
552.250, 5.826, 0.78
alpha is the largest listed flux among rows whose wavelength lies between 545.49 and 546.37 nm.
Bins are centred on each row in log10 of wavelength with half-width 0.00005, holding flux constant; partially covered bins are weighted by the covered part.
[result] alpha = 5.876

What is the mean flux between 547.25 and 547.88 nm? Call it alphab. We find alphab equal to 5.24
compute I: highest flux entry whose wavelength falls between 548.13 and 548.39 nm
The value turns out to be 5.991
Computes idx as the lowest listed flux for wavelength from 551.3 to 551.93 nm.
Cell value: 4.431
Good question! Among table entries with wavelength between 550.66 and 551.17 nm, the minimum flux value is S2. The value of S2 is 5.245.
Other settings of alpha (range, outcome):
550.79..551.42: 5.702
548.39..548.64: 5.364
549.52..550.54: 6.483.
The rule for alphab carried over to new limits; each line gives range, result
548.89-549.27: 5.96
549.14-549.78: 5.58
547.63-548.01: 5.3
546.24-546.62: 5.34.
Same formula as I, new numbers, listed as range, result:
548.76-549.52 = 6.448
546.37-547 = 5.857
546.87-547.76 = 6.276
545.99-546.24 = 5.388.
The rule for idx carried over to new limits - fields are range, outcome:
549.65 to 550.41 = 3.879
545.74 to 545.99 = 4.844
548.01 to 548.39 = 5.277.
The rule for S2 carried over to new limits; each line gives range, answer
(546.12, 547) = 4.664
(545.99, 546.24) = 4.795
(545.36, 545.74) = 5.714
